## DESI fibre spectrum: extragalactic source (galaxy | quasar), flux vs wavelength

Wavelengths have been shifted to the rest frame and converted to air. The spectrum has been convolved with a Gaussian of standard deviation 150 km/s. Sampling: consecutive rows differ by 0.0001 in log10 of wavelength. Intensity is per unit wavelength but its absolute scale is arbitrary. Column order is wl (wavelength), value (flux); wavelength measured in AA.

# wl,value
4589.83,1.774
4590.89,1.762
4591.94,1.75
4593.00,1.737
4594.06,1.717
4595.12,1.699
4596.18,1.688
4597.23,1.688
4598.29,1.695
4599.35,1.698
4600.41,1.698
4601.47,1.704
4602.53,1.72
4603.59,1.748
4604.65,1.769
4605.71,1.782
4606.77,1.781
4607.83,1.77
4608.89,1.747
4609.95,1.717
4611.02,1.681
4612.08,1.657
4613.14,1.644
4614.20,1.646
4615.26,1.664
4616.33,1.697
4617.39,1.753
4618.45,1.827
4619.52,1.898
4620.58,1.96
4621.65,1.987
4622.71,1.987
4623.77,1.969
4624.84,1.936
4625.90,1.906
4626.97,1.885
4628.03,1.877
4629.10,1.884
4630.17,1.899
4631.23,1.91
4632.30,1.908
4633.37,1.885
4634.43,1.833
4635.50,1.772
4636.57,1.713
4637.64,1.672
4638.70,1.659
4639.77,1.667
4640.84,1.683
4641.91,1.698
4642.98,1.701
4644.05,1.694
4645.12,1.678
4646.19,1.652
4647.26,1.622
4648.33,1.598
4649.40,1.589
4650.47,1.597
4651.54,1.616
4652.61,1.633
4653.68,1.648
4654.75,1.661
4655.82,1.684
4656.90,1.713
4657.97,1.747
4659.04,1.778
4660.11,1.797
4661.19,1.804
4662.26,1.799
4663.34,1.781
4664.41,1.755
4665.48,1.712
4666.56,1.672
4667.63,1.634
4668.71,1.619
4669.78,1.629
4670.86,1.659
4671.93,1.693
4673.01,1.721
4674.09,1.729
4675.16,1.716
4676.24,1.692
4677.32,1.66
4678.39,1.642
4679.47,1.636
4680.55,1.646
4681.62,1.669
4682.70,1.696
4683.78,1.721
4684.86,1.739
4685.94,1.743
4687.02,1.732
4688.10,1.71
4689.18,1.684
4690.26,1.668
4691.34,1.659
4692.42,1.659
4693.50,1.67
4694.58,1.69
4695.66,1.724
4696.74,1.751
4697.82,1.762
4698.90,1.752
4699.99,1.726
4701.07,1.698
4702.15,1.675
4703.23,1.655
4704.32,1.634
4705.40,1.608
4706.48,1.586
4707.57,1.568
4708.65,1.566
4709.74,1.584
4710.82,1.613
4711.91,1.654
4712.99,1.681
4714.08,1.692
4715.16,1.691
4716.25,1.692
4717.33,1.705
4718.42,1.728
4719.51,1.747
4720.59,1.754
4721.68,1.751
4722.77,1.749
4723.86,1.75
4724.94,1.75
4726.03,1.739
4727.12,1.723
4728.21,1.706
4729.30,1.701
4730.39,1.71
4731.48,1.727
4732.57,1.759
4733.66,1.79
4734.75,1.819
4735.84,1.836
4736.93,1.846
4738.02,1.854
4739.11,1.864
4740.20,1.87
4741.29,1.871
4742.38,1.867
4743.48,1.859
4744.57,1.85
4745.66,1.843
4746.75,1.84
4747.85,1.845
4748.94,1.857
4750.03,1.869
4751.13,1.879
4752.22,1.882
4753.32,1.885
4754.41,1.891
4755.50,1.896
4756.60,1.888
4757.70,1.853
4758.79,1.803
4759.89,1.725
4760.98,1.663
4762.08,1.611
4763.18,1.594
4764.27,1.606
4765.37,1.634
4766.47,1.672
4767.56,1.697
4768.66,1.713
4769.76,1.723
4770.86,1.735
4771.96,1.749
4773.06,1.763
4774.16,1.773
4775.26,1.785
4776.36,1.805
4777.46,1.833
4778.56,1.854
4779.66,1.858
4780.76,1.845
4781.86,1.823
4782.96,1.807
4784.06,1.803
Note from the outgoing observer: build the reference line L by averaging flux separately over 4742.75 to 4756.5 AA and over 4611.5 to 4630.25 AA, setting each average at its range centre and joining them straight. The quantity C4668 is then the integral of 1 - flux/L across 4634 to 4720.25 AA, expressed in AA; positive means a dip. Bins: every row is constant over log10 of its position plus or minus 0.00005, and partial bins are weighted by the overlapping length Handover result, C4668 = 7.6 AA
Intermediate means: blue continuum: 1.84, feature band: 1.69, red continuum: 1.87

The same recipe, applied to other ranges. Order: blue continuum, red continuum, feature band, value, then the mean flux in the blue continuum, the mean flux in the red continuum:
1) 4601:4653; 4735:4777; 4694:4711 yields 1.1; 1.76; 1.79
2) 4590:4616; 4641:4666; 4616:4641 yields -2.0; 1.72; 1.69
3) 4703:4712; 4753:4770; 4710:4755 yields -3.1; 1.6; 1.74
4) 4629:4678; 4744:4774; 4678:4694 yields 0.4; 1.71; 1.78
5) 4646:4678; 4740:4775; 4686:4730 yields 1.1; 1.69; 1.79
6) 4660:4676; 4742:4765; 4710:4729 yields 0.6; 1.71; 1.81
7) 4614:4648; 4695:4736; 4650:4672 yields 0.8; 1.8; 1.7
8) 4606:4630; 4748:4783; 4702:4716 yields 1.3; 1.81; 1.78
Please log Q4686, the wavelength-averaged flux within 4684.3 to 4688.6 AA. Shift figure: 1.73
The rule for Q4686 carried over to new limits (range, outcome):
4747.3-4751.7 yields 1.86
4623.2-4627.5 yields 1.93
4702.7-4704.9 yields 1.64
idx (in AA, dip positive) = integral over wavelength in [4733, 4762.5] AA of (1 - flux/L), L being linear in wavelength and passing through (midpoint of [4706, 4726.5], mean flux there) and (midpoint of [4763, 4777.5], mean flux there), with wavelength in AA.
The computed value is -2.3 AA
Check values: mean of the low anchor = 1.68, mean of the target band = 1.84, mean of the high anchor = 1.72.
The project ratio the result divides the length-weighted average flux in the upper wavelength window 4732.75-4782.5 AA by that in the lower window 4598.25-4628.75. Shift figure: 1.0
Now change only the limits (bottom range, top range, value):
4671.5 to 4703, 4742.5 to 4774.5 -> 1.05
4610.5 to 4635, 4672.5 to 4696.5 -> 0.92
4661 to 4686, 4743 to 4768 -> 1.05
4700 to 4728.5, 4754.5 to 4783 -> 1.05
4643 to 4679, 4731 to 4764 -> 1.08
